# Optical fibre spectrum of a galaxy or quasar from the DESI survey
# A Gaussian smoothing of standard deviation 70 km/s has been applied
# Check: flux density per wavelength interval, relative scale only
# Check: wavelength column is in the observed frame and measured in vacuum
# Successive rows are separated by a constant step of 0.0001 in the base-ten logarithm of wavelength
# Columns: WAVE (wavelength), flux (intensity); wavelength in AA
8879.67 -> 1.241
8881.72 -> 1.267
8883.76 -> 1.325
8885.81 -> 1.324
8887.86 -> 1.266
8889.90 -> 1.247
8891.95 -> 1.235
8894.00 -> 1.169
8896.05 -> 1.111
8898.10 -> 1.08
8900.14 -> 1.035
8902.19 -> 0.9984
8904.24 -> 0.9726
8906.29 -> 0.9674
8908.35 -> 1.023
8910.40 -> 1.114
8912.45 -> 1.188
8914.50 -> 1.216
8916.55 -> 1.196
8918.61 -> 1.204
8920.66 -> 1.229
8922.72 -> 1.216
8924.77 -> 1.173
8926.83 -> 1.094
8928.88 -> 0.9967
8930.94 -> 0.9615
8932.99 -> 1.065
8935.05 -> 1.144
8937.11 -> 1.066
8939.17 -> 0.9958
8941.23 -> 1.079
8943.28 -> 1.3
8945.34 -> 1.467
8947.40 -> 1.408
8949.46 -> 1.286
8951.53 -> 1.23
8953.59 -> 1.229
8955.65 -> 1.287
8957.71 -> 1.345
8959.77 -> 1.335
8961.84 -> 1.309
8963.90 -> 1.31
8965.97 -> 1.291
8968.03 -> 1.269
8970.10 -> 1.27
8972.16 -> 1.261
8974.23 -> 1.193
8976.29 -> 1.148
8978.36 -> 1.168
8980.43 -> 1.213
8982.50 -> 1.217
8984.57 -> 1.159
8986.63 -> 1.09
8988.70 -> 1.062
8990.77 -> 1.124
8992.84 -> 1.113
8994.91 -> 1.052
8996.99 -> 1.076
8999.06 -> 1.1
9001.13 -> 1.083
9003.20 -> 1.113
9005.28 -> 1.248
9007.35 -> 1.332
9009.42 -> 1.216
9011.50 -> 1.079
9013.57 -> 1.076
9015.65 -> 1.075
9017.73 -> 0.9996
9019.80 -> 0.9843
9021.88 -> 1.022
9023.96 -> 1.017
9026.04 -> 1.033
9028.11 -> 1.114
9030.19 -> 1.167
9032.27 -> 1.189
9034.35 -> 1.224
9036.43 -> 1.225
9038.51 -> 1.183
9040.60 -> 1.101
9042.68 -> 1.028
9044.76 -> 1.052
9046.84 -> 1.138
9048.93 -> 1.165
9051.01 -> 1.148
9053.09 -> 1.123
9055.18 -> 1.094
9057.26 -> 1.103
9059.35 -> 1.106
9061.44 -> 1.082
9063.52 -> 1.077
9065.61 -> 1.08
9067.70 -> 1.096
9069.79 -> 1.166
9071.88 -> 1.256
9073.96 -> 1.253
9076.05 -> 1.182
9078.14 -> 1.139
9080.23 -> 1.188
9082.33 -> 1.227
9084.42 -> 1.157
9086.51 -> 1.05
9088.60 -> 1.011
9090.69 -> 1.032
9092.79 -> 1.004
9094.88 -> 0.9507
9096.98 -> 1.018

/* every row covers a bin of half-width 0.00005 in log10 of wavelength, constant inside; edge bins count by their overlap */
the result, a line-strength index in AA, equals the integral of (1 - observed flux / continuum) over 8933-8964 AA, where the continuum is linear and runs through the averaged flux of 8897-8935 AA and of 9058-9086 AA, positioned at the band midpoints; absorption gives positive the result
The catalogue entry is -3.8 AA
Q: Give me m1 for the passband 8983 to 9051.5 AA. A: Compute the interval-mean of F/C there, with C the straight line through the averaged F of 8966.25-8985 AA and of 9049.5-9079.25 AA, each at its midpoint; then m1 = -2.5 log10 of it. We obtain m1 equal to 0.060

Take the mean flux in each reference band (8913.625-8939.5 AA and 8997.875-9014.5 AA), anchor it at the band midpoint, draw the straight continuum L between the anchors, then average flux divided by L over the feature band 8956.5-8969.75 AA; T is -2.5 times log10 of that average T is -0.151 mag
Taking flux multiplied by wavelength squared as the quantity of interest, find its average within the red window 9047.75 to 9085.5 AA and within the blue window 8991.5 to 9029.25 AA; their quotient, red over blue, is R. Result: 1.06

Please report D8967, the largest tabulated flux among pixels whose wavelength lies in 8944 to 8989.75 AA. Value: 1.467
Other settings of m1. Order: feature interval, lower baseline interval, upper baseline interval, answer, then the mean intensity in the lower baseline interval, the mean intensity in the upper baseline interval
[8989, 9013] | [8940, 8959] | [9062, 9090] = 0.086 mag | 1.29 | 1.14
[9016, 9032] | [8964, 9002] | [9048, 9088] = 0.095 mag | 1.16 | 1.14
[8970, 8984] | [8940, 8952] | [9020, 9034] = 0.010 mag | 1.29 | 1.09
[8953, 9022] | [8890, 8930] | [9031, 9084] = -0.039 mag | 1.12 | 1.15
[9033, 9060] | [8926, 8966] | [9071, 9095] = 0.017 mag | 1.21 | 1.13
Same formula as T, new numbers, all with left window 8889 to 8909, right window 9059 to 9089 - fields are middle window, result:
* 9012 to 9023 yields 0.09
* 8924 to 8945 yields 0.00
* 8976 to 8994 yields -0.03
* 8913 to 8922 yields -0.11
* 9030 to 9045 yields -0.02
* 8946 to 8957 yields -0.18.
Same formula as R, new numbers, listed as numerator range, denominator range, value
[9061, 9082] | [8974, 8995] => 1.03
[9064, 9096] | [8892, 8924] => 1.04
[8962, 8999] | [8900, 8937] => 1.09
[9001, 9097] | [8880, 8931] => 1.00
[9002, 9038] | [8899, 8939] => 1.05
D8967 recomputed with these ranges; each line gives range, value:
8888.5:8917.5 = 1.247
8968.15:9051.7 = 1.332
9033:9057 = 1.225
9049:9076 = 1.256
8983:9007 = 1.248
